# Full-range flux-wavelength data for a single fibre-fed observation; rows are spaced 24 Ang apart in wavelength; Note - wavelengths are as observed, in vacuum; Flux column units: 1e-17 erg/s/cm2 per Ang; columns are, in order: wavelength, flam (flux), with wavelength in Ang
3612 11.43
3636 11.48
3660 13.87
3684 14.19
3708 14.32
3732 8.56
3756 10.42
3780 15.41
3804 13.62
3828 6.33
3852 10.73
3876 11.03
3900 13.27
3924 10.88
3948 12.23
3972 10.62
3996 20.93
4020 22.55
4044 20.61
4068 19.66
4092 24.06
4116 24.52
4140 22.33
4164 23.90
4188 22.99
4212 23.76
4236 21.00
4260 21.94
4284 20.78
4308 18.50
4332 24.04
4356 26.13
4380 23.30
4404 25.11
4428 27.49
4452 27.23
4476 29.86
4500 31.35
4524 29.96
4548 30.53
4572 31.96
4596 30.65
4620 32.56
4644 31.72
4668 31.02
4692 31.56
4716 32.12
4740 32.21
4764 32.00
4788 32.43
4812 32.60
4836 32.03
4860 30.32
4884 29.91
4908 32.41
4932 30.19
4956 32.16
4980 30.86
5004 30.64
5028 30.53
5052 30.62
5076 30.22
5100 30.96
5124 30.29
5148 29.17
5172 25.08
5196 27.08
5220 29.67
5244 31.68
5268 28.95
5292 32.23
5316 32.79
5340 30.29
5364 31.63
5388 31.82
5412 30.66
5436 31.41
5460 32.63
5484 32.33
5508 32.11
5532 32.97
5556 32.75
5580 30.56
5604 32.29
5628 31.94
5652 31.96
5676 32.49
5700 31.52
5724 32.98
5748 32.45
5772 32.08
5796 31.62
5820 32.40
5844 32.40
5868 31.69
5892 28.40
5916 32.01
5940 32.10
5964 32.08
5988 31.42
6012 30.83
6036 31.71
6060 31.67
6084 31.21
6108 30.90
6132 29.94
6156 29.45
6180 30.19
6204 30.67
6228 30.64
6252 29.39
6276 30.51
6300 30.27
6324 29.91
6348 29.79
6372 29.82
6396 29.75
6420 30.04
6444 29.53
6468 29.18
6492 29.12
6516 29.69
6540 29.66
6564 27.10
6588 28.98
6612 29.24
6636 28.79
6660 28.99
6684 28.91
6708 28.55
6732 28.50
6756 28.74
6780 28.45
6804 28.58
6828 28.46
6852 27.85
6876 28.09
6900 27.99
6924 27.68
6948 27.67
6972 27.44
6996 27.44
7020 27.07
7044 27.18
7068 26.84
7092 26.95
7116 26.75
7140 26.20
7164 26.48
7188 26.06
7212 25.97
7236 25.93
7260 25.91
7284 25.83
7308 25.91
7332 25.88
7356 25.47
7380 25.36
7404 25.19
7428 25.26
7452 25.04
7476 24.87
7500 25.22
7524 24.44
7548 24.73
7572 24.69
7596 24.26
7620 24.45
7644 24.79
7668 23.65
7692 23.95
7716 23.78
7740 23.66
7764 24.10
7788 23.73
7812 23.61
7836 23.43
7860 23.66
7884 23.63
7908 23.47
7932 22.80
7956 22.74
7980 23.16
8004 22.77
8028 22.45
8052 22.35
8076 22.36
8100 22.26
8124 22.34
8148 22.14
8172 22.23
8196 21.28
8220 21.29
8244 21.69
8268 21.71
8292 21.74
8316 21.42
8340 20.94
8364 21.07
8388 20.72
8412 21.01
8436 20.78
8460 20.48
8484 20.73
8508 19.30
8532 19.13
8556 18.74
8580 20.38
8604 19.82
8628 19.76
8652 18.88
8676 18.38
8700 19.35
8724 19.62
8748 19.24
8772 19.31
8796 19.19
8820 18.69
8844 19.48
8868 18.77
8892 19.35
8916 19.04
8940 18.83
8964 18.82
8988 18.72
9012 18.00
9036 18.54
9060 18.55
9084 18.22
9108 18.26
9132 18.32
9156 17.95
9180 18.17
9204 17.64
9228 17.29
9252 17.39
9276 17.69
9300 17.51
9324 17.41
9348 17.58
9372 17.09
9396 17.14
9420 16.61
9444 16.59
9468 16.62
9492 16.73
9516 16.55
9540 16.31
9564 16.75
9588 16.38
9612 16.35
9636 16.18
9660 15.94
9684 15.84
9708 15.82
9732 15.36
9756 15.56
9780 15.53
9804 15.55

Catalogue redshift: 0.000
